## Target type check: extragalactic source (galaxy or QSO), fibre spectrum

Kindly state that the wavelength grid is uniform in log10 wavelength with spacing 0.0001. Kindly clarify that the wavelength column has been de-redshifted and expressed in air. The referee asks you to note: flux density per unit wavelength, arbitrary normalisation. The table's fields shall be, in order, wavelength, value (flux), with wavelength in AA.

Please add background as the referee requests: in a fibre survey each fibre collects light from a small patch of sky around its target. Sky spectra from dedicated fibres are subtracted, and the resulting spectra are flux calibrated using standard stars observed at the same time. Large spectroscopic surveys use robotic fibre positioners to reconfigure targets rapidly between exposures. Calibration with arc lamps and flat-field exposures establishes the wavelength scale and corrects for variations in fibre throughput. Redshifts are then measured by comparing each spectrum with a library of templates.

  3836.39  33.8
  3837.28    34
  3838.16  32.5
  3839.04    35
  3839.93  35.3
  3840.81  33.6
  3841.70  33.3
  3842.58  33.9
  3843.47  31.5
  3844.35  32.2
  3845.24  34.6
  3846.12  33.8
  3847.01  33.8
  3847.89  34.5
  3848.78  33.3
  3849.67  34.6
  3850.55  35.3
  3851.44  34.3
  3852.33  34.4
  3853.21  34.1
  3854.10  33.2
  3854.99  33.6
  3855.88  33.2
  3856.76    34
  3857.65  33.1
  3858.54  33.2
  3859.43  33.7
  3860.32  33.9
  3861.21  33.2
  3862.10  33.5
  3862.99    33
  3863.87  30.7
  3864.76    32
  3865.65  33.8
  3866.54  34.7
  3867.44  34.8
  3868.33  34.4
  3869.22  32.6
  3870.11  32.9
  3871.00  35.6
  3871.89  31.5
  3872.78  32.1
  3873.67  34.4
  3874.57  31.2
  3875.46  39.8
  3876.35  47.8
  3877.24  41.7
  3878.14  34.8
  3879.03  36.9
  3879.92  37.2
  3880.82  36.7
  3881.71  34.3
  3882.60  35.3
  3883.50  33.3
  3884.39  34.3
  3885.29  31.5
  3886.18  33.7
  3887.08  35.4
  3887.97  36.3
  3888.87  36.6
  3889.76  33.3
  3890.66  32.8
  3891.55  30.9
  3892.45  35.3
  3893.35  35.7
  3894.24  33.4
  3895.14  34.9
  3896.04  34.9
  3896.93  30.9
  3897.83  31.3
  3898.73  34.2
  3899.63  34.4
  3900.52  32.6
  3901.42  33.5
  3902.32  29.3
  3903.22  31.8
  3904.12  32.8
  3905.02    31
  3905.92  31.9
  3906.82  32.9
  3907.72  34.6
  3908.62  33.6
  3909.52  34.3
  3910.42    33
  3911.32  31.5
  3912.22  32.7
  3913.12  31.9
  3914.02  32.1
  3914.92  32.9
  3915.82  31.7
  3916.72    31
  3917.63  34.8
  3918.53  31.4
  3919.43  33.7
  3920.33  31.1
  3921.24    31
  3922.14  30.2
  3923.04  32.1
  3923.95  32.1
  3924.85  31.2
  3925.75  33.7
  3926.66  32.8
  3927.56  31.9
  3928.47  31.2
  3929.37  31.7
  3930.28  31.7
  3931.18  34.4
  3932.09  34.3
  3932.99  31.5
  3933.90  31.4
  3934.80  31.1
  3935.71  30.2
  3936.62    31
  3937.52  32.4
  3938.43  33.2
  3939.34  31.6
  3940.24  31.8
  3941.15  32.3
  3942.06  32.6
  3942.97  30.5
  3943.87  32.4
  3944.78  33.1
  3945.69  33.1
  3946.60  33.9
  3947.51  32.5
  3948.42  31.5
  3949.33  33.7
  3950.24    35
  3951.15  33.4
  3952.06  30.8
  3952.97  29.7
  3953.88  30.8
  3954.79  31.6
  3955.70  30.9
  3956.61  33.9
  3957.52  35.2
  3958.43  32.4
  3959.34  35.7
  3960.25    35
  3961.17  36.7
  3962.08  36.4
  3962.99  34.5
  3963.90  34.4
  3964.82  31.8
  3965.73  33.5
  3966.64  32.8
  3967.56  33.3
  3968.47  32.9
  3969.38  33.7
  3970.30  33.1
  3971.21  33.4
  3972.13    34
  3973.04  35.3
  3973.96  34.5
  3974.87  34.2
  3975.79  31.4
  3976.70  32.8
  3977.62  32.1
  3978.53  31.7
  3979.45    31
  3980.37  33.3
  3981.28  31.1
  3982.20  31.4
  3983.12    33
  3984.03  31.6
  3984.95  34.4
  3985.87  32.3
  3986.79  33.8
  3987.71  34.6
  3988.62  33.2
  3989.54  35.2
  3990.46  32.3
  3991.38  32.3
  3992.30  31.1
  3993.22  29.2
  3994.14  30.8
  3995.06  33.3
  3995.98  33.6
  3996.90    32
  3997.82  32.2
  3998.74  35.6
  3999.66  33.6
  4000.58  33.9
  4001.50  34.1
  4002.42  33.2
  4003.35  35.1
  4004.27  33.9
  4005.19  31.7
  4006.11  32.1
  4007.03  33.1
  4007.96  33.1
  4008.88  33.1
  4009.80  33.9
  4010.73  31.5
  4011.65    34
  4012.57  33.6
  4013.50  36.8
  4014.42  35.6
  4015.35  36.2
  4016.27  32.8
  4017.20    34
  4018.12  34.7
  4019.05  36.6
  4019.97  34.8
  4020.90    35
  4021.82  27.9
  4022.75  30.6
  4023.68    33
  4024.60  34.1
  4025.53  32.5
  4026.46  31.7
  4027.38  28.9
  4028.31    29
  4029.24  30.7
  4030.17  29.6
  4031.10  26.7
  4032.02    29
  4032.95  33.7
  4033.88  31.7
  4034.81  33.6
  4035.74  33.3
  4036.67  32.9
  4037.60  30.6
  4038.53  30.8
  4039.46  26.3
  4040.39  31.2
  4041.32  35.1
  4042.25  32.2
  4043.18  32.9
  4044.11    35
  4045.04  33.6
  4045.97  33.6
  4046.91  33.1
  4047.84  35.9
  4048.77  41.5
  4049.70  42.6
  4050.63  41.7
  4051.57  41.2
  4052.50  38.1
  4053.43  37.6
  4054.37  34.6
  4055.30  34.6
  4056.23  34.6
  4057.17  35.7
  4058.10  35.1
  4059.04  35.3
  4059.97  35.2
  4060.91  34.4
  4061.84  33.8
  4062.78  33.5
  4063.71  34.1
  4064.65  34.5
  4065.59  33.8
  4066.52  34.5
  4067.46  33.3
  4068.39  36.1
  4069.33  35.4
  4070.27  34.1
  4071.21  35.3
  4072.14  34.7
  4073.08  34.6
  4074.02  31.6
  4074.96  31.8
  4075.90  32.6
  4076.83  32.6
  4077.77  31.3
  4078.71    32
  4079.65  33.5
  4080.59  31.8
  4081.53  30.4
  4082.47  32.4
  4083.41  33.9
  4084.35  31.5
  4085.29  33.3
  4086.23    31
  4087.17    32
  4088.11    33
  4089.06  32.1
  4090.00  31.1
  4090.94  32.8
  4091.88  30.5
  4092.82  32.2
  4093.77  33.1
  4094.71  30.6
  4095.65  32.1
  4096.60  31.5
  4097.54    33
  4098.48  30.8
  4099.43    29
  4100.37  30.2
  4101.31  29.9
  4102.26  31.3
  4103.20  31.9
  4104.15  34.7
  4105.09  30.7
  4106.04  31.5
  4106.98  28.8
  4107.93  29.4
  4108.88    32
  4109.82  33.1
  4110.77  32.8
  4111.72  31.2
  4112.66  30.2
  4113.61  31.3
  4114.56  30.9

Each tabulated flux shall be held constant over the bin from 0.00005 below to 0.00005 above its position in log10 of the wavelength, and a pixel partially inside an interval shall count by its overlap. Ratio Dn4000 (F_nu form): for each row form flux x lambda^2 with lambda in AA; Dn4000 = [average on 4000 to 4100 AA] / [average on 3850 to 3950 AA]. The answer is 1.08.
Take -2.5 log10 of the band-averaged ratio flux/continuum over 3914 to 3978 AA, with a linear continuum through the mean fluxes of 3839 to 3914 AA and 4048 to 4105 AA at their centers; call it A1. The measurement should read 0.04 mag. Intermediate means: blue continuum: 33.9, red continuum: 33.7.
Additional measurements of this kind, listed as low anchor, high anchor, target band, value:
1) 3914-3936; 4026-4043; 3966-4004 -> -0.051 mag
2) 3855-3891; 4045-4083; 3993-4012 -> 0.054 mag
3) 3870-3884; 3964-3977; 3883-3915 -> 0.070 mag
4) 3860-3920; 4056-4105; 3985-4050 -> 0.006 mag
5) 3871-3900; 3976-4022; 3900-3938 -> 0.072 mag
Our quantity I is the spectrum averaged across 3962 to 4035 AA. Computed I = 32.9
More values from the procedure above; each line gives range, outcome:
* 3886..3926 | 32.9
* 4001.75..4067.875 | 33.7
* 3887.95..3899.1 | 33.8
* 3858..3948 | 33.3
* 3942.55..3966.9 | 33.2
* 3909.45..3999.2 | 32.7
